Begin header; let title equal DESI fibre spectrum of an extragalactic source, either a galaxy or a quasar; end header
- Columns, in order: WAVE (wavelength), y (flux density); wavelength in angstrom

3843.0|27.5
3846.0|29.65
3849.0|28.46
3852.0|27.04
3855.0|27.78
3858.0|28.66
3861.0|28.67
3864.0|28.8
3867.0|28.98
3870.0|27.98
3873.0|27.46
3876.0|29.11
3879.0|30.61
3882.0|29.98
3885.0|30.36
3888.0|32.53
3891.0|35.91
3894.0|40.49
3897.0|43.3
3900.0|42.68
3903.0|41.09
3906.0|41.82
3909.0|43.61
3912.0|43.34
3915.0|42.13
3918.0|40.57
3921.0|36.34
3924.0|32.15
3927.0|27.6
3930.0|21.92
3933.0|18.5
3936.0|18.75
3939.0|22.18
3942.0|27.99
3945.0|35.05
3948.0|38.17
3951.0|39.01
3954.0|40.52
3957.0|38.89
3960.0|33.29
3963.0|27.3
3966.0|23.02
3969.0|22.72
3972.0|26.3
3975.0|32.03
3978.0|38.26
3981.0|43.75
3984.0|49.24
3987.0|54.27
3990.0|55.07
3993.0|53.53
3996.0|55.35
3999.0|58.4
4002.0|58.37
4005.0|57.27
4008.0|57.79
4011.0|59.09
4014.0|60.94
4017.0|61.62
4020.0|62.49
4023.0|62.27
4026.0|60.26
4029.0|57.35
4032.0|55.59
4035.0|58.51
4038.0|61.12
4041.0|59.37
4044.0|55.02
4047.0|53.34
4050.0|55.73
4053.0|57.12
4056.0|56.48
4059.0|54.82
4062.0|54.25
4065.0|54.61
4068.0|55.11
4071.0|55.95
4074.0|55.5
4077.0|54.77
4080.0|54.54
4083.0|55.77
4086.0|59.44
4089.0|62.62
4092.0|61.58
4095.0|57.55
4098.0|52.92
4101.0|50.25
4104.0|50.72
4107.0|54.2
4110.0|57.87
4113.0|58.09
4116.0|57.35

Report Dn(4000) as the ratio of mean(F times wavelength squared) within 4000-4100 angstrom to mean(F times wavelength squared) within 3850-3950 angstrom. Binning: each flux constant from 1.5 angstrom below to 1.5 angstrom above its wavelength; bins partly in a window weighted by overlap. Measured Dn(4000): 1.91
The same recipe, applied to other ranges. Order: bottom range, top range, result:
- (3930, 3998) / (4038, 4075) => 1.62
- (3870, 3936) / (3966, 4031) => 1.57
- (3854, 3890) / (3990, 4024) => 2.14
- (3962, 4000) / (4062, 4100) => 1.43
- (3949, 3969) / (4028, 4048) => 1.81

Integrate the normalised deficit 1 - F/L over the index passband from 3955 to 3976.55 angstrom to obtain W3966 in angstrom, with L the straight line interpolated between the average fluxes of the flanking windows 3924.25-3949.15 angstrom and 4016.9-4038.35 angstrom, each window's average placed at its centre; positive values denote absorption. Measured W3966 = 4.3 angstrom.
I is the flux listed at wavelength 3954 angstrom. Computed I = 40.52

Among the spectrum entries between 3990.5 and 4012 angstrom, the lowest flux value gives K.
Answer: 53.53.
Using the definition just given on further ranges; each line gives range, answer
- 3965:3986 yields 22.72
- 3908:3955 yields 18.5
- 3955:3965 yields 27.3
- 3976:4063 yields 38.26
